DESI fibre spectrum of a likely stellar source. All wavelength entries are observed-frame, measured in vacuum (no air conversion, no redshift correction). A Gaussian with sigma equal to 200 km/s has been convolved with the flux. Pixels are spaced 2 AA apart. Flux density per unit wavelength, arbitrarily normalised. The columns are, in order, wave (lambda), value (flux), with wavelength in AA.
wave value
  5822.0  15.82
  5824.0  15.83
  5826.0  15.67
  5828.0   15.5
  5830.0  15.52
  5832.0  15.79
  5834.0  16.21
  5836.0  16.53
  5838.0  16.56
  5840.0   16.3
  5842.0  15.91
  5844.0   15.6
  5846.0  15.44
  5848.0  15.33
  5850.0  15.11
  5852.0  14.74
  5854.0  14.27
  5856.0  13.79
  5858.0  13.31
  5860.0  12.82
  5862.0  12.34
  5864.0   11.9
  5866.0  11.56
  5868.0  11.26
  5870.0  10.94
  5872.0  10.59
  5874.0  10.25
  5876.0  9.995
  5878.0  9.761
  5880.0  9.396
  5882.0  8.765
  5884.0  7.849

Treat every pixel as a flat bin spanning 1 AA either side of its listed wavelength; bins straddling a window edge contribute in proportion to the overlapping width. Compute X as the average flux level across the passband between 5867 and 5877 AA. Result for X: 10.6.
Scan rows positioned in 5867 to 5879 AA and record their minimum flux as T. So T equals 9.761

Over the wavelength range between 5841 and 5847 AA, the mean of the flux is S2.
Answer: 15.6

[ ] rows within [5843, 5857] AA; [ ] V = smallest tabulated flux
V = 13.79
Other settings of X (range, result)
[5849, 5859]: 14.2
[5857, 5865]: 12.6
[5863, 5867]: 11.7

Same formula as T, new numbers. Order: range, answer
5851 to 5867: 11.56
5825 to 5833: 15.5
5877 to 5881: 9.396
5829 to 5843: 15.52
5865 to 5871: 10.94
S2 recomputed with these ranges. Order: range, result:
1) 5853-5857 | 14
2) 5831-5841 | 16.3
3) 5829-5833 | 15.7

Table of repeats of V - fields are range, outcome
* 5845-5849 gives 15.33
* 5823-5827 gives 15.67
